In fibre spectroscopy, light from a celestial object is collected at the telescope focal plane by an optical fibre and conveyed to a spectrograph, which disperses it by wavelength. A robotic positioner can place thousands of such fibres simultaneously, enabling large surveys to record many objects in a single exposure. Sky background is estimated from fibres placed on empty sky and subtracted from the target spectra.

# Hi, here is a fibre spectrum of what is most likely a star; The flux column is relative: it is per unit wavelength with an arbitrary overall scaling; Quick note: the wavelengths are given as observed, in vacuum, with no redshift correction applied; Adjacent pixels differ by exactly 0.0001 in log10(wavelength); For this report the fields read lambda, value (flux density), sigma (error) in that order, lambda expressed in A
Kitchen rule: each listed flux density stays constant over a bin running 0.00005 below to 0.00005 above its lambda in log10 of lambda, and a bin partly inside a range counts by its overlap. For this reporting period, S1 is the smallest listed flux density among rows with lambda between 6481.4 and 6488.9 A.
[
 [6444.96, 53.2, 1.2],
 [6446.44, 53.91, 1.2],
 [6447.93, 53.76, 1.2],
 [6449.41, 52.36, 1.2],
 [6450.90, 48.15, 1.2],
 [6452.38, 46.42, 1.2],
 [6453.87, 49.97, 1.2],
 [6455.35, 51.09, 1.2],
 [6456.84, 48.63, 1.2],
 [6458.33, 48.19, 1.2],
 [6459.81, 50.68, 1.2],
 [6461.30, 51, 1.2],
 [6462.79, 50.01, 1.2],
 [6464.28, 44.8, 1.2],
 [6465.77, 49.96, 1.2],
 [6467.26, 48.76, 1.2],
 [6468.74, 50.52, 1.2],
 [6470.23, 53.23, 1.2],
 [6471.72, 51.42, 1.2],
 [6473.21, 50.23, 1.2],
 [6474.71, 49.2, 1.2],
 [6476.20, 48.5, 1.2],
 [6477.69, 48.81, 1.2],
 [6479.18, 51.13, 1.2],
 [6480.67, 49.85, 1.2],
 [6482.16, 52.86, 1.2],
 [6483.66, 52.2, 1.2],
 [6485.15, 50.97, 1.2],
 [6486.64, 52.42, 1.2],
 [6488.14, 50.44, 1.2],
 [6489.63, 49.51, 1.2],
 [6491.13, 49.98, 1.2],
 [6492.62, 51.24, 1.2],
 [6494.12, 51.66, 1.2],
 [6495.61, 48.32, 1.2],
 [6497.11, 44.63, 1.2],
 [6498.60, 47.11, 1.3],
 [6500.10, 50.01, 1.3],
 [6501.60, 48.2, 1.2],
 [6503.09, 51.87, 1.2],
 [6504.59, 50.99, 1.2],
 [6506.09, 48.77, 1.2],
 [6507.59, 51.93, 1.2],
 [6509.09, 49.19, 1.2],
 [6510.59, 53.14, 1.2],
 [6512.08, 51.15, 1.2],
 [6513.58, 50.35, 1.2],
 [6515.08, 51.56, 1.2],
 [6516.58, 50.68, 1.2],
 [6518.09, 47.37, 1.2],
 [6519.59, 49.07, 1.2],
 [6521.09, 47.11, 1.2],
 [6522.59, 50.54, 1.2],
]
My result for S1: 50.44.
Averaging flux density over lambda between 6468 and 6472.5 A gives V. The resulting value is 51.8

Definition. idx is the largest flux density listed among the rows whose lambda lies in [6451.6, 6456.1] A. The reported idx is 51.09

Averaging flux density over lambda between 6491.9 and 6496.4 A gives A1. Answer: 50.3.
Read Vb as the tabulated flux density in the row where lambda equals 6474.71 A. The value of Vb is 49.2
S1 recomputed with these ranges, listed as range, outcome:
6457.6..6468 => 44.8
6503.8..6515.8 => 48.77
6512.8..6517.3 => 50.35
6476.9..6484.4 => 48.81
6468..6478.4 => 48.5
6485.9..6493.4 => 49.51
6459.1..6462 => 50.68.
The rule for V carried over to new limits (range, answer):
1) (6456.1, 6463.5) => 49.7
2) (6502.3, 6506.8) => 50.6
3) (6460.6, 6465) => 48.6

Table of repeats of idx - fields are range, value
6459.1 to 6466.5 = 51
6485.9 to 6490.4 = 52.42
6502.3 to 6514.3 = 53.14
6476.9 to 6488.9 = 52.86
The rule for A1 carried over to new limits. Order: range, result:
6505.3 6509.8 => 49.9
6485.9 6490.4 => 50.7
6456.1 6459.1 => 48.5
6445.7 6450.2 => 53.3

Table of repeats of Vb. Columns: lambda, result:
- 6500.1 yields 50.01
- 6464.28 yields 44.8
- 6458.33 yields 48.19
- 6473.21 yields 50.23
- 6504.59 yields 50.99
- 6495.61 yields 48.32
